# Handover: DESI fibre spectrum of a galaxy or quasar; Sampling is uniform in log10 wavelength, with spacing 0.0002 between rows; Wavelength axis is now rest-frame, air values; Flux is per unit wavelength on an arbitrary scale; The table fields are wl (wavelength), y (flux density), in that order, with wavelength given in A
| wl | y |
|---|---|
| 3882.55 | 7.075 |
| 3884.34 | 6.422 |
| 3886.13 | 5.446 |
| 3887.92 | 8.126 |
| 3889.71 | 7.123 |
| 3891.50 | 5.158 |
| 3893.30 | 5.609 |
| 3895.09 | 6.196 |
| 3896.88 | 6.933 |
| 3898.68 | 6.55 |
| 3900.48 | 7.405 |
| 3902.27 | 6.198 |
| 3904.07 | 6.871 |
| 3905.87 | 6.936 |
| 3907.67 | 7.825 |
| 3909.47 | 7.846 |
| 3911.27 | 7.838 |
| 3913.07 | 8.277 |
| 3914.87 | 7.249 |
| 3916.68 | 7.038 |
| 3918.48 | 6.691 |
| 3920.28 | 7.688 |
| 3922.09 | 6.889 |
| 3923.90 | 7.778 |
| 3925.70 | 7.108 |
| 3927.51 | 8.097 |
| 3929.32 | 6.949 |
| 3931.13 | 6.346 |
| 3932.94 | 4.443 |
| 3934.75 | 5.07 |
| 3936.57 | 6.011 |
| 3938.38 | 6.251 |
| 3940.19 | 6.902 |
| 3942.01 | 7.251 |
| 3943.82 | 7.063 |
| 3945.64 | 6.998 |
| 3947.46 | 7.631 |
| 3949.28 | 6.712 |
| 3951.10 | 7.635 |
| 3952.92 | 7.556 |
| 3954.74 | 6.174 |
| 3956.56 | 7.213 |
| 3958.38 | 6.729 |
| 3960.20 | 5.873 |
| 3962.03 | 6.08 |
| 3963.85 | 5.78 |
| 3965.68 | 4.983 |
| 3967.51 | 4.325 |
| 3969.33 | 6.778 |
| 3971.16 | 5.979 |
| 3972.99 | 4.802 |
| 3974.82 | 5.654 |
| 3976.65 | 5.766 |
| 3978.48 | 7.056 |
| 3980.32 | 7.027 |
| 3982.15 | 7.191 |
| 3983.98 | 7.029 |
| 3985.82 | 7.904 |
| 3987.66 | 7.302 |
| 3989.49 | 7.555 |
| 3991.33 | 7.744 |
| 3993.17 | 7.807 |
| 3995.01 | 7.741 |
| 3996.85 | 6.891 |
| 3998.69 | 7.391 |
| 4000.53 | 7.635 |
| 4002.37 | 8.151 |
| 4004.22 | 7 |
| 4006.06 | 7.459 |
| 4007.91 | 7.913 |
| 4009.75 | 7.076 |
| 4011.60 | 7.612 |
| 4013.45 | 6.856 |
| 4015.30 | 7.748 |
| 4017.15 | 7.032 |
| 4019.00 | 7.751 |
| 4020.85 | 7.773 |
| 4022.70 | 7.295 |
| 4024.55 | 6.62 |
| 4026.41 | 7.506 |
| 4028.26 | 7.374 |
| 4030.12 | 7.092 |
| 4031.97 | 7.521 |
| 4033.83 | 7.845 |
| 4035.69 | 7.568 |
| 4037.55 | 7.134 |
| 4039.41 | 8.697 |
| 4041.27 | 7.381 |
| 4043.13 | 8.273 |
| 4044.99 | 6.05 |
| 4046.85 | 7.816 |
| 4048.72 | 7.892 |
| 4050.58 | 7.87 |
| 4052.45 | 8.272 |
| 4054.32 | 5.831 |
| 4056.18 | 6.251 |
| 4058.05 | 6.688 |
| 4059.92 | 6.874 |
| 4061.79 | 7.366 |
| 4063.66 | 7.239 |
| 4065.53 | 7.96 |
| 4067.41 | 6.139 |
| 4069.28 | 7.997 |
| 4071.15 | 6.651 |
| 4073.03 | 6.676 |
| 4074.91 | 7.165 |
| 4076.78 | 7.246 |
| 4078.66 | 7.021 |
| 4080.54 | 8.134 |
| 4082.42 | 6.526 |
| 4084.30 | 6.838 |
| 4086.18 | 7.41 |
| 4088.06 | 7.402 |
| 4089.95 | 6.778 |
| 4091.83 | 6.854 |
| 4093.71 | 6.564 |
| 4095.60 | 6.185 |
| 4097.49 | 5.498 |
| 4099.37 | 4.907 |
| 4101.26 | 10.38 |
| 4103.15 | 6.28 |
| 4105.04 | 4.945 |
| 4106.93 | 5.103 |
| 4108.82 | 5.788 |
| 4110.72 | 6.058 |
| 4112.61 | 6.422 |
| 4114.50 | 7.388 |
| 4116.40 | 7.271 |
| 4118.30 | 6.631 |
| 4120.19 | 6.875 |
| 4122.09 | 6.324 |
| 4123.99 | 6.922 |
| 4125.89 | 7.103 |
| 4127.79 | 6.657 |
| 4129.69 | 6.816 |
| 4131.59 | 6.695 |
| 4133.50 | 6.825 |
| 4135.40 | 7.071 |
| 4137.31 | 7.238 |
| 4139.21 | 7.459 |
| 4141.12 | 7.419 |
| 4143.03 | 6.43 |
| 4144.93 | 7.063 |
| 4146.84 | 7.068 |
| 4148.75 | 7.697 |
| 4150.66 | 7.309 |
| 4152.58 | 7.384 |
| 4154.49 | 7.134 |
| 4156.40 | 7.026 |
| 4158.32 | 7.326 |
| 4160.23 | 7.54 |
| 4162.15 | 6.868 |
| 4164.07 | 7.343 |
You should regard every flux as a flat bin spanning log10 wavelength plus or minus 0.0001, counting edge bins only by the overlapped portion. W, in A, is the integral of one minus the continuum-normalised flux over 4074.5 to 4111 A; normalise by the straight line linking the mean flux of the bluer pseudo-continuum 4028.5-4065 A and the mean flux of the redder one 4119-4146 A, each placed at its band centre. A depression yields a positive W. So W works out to 2.4 A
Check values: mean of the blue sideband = 7.36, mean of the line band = 6.66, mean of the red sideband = 6.92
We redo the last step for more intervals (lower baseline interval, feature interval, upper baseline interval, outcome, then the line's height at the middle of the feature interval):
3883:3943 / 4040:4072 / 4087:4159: -2.0 A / 6.8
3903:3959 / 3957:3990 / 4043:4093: 3.4 A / 7.04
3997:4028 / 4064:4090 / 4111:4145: -0.1 A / 7.13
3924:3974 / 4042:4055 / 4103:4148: -1.8 A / 6.56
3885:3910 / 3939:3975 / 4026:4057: 3.0 A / 7.01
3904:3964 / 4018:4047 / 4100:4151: -2.5 A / 6.88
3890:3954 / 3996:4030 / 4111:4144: -2.4 A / 6.89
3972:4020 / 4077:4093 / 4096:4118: -1.4 A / 6.53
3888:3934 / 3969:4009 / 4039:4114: -0.9 A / 6.93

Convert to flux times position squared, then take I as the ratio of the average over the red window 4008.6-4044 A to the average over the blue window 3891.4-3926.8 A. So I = 1.13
